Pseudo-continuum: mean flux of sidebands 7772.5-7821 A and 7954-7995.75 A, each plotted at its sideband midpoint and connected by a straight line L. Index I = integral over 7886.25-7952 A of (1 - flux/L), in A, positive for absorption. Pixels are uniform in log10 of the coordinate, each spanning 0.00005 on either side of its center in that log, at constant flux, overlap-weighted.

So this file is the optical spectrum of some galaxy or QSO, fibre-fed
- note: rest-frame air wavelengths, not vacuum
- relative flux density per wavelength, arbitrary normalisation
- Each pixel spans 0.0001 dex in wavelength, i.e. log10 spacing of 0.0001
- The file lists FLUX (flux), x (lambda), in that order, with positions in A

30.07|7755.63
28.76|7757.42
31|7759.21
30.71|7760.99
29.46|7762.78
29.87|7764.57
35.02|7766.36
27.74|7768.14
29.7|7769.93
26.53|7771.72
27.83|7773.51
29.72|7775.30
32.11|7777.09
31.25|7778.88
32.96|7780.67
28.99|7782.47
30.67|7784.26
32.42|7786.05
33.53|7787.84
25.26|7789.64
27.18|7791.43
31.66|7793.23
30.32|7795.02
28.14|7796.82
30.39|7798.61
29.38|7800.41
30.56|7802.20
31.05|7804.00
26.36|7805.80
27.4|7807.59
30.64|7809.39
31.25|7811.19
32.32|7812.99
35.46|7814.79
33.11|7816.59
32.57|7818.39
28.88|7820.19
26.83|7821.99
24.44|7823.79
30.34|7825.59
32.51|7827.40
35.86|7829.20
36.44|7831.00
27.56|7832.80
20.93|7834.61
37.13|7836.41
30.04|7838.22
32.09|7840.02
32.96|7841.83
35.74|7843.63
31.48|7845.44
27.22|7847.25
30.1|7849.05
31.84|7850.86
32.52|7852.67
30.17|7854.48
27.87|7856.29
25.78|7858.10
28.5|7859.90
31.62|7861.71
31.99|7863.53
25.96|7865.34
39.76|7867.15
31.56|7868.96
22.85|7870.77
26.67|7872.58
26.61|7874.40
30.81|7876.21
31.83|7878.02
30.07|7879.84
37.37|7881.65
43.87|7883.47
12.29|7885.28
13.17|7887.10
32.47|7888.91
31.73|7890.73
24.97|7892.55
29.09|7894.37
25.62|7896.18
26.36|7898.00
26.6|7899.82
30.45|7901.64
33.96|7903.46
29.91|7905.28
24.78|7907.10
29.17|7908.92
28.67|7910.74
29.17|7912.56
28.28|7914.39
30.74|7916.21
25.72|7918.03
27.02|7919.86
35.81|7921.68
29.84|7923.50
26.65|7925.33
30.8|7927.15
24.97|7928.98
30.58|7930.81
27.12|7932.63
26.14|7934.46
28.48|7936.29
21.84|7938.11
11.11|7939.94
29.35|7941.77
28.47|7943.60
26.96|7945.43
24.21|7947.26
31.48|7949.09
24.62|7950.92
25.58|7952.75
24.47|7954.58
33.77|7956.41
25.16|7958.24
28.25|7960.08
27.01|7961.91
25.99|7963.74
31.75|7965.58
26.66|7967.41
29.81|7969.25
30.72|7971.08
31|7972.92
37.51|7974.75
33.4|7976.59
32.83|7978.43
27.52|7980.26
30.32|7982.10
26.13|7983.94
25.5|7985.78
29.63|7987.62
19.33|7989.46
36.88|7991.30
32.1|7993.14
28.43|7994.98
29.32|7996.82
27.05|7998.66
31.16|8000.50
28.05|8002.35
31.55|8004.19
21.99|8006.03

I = 5.1 A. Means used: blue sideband 30.4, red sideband 29.4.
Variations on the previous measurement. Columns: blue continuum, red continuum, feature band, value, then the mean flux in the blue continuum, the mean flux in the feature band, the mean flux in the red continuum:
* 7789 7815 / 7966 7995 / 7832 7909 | 1.08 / 29.7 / 29.4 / 29.9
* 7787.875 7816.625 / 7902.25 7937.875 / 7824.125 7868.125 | -2.19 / 30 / 31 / 28.7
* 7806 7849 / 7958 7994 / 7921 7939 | 1.07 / 30.9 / 28.1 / 29.4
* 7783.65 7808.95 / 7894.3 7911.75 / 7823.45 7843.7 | -1.49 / 29.6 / 31.4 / 28.4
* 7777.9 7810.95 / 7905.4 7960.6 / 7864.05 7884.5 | -2.19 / 29.9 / 31.5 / 27.3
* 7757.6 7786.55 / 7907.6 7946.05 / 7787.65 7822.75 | -0.44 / 30.3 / 30.1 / 27.4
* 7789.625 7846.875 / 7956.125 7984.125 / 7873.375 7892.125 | 0.85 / 30.6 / 28.9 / 29.9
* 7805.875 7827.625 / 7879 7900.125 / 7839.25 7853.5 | -1.20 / 30.3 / 31.7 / 27.8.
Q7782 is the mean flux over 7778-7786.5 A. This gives 31.2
